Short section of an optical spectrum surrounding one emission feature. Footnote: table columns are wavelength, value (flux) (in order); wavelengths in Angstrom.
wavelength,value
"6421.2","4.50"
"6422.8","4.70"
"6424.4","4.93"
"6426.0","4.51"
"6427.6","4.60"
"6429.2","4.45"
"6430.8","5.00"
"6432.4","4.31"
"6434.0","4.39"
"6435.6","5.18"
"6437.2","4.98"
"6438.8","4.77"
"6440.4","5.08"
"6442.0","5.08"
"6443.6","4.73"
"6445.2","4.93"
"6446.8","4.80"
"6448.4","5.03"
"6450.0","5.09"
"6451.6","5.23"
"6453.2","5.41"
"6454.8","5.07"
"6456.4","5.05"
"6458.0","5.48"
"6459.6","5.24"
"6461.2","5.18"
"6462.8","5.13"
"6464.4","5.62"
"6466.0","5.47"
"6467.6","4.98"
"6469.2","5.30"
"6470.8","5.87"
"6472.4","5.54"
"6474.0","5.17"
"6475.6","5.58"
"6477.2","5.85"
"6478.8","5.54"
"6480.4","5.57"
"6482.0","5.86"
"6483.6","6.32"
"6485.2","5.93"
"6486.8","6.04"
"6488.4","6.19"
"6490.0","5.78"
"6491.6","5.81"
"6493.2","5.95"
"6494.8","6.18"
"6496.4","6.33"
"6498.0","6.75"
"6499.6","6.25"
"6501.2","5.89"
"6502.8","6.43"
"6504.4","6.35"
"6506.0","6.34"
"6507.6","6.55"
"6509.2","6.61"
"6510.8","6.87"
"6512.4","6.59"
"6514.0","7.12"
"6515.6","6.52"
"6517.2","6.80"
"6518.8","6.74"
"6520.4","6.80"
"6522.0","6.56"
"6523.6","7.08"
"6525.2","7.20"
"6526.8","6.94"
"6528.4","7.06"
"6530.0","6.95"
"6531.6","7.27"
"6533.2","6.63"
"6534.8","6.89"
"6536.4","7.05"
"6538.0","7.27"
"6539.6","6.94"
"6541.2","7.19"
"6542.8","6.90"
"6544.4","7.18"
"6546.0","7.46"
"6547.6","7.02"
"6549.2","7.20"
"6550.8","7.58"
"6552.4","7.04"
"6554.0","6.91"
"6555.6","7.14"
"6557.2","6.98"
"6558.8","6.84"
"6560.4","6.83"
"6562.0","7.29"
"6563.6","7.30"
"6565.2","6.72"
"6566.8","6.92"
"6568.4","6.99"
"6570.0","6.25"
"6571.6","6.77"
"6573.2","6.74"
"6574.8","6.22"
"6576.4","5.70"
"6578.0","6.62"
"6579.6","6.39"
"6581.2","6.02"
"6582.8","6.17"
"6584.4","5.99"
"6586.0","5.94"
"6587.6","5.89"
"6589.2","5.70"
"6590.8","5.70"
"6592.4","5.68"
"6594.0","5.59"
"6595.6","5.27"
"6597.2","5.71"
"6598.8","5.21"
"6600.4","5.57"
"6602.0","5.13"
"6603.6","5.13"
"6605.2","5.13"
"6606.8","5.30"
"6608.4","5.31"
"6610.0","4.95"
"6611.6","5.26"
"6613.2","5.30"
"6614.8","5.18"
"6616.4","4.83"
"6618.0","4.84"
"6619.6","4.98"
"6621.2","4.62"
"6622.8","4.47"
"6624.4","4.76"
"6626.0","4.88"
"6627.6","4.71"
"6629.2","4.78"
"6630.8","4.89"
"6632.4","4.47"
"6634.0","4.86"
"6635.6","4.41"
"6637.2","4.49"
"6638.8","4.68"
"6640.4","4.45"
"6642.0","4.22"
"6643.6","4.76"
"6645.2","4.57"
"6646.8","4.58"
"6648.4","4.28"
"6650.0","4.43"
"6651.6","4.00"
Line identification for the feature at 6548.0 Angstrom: Mg II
